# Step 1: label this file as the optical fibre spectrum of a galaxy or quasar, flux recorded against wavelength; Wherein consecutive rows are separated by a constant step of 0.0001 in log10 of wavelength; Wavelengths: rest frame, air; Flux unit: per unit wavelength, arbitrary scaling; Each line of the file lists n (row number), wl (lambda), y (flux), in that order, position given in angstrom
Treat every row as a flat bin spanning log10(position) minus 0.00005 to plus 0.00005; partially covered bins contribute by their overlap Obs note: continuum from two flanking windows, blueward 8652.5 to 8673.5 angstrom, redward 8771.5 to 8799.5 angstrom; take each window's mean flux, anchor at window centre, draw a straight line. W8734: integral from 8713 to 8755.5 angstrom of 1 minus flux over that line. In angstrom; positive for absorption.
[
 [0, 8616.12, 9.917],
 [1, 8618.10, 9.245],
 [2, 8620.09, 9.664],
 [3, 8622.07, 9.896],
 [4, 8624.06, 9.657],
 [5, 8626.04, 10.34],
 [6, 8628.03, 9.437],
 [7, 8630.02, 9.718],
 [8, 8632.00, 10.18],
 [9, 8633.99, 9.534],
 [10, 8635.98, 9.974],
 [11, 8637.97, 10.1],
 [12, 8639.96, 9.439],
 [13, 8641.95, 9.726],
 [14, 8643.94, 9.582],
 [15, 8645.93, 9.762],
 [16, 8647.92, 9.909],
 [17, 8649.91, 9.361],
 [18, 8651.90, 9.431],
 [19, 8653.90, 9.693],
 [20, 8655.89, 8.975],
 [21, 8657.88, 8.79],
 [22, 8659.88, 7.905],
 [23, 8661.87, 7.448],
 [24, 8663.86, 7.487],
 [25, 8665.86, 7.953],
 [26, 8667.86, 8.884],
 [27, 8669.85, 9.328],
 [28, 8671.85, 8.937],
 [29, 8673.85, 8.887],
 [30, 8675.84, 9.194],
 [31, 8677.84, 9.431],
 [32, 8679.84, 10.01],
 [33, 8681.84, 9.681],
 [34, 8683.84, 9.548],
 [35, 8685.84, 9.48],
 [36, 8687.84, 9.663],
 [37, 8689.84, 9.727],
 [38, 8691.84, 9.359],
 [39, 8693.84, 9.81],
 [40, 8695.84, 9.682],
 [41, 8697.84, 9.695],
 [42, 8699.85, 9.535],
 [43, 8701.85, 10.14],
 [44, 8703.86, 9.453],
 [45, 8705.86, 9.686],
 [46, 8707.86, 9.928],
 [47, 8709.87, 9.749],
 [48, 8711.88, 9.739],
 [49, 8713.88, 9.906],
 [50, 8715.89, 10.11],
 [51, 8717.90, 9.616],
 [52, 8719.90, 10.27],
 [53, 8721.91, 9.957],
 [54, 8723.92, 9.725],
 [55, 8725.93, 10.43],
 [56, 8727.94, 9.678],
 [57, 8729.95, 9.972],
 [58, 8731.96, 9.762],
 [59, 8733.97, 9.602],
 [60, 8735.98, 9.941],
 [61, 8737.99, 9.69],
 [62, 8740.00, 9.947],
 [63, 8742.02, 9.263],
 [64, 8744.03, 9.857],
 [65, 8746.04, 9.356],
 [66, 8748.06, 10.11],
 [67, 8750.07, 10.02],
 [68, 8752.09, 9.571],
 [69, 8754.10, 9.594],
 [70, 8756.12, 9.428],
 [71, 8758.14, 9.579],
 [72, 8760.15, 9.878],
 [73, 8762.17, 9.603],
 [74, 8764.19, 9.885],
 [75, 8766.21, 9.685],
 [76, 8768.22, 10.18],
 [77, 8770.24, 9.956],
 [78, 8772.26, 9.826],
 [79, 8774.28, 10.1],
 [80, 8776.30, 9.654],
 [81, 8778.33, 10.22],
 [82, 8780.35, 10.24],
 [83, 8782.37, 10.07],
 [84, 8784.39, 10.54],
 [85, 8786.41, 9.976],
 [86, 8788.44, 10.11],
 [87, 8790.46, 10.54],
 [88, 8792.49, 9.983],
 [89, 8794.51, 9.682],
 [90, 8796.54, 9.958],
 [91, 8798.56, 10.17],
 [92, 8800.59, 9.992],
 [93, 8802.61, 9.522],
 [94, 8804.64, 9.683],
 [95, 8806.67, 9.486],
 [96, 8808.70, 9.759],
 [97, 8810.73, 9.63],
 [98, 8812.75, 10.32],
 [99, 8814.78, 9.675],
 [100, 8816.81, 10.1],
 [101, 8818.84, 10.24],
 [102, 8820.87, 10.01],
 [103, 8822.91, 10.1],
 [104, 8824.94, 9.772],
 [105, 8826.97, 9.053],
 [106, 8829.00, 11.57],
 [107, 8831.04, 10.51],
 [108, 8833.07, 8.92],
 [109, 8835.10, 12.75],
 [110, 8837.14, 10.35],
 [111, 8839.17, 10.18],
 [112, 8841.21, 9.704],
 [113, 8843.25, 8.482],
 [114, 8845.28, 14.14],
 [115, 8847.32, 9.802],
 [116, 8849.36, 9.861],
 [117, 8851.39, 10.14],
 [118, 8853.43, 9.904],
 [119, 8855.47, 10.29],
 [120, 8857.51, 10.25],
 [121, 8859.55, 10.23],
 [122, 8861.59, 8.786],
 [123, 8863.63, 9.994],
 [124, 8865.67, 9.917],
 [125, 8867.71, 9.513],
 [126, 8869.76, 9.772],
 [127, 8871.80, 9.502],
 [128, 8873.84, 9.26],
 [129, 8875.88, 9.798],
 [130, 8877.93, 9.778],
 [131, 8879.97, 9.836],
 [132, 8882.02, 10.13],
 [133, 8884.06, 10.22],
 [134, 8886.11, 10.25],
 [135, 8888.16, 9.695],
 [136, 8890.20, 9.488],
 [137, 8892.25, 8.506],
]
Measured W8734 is -1.7 angstrom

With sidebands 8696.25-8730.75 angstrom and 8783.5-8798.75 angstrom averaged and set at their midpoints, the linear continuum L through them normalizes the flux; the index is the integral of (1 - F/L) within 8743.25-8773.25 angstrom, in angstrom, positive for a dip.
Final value 0.7 angstrom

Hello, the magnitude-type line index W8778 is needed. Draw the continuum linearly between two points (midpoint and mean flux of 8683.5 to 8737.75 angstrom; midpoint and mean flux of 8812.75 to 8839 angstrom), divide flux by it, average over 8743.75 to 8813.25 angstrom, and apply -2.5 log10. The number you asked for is 0.02 mag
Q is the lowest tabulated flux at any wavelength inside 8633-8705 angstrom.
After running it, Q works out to 7.448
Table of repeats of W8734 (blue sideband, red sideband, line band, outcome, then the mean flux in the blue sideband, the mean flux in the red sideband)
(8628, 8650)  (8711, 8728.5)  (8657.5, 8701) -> 3.2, 9.76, 9.95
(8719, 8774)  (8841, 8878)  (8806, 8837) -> -0.7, 9.81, 9.96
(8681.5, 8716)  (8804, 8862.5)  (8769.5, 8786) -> -0.2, 9.71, 10.1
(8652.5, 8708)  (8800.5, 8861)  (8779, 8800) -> -0.5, 9.22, 10.1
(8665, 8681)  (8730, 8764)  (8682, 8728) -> -2.1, 9.09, 9.71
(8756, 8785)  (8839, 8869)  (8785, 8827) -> 0.3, 9.93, 10.1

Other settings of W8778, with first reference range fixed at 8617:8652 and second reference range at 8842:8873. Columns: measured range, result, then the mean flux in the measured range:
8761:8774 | 0.00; 9.87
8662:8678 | 0.13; 8.66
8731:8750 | 0.01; 9.74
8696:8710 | 0.01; 9.73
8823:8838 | -0.04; 10.4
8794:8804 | 0.01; 9.87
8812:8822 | -0.01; 10.1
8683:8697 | 0.02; 9.62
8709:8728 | -0.01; 9.93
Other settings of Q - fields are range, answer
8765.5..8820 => 9.486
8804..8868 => 8.482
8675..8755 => 9.194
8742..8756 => 9.263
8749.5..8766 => 9.428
